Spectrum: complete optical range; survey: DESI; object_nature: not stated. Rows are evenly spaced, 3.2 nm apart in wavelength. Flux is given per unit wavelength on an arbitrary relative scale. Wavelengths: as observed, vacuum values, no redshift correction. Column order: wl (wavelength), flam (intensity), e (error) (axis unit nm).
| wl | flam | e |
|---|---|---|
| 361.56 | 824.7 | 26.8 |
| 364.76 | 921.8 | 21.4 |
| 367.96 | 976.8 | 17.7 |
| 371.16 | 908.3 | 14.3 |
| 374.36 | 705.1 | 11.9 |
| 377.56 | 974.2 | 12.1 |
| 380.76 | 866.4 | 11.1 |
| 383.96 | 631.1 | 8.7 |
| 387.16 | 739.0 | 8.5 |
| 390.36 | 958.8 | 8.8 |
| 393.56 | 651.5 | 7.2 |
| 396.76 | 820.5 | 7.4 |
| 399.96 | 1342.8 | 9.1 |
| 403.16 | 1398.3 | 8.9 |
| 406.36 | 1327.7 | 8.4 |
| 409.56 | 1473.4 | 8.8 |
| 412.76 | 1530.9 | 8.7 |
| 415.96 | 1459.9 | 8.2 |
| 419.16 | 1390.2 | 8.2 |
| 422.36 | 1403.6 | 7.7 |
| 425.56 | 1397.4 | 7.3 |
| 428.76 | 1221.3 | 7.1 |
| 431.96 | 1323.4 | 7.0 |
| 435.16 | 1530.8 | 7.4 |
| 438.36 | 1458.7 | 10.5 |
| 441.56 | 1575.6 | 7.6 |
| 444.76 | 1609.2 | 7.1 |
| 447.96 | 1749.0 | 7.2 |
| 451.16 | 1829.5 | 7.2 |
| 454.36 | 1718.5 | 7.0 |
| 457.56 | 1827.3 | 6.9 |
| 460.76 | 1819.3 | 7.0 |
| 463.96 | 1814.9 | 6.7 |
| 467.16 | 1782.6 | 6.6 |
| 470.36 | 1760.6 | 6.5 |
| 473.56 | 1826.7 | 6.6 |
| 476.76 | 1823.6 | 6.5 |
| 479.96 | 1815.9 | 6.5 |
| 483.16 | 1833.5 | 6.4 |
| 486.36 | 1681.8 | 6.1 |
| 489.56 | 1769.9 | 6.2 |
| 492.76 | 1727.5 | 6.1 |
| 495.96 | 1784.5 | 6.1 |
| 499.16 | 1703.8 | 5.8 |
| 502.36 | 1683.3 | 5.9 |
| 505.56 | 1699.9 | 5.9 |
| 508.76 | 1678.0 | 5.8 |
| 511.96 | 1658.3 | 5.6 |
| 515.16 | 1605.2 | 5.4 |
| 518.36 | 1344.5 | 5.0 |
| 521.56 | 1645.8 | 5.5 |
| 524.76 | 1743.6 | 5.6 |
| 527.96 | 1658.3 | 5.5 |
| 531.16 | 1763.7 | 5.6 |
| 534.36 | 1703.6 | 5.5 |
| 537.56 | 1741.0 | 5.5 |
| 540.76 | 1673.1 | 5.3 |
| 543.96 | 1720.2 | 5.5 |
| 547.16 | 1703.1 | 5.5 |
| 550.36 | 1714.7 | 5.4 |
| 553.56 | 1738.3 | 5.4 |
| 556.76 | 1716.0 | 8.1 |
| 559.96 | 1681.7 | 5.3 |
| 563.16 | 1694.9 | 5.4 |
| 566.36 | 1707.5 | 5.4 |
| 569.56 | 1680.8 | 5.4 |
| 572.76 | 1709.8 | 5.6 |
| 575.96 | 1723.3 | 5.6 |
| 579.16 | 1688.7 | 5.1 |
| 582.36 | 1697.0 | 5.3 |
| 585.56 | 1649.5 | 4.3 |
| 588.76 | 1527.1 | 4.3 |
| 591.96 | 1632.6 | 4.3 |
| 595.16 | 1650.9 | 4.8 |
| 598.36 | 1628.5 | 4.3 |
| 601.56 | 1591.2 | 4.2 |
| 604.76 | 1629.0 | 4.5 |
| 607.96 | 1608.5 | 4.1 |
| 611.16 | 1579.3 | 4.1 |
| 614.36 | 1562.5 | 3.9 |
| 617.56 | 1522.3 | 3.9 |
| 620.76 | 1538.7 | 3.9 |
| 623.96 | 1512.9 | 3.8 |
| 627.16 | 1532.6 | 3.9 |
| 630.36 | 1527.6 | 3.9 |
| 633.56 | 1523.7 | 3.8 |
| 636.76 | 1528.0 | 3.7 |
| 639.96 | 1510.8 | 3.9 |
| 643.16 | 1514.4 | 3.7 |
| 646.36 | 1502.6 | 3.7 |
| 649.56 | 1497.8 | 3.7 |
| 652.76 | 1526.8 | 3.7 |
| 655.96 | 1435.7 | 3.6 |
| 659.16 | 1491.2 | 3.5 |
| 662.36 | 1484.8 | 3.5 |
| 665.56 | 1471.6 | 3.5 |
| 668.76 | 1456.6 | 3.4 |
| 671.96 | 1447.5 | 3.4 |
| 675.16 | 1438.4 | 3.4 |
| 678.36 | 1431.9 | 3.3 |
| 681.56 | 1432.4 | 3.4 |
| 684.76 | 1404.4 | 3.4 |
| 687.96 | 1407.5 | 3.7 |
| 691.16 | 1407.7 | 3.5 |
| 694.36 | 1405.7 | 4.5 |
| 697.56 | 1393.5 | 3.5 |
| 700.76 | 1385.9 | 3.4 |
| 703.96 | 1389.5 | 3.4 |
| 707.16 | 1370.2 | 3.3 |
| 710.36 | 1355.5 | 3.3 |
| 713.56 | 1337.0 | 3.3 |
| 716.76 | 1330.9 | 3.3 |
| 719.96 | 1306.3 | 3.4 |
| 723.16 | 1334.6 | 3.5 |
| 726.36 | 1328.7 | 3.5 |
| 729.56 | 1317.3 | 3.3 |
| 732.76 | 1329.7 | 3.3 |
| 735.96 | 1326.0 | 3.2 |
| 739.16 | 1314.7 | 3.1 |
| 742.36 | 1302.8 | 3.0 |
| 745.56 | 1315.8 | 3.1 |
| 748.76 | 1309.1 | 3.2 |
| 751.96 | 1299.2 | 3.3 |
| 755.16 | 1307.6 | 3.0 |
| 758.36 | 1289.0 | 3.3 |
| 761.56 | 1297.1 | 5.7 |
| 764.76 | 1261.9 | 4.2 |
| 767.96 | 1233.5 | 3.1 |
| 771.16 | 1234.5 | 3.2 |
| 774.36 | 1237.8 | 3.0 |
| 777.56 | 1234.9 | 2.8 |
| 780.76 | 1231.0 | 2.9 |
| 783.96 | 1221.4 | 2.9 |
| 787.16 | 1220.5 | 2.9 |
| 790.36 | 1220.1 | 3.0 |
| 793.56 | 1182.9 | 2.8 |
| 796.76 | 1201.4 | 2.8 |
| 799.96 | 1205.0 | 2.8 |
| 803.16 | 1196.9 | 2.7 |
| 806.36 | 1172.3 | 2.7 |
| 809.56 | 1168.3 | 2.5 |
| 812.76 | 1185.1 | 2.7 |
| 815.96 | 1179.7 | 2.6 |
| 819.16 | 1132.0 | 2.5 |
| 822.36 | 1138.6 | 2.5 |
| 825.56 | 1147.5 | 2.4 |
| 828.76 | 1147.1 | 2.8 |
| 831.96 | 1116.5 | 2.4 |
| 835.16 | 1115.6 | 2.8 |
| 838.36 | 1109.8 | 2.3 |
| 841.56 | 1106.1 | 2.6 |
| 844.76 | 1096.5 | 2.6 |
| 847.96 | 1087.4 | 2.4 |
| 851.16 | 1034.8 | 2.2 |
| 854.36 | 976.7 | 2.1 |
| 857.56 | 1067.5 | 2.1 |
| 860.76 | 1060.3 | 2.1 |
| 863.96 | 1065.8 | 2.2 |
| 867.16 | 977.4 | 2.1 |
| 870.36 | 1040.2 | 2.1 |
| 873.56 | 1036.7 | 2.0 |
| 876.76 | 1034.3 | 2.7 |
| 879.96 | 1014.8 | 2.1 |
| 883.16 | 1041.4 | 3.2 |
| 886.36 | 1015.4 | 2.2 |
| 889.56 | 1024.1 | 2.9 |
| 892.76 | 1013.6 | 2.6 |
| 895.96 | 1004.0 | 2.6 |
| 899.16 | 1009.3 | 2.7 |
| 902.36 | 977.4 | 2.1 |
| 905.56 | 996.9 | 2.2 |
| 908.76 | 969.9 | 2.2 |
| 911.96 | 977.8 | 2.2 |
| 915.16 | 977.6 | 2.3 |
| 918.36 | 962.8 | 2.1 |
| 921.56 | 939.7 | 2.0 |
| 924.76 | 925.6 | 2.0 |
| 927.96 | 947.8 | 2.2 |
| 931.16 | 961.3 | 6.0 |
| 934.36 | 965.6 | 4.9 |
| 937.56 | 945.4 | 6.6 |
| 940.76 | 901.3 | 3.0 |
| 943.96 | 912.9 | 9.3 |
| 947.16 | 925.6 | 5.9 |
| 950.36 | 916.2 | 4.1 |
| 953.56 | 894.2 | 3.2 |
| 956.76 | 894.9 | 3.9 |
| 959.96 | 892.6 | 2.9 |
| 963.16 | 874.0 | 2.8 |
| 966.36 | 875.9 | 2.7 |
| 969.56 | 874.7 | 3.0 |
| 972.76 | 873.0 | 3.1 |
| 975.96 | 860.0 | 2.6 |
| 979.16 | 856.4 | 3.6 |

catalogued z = 0.00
